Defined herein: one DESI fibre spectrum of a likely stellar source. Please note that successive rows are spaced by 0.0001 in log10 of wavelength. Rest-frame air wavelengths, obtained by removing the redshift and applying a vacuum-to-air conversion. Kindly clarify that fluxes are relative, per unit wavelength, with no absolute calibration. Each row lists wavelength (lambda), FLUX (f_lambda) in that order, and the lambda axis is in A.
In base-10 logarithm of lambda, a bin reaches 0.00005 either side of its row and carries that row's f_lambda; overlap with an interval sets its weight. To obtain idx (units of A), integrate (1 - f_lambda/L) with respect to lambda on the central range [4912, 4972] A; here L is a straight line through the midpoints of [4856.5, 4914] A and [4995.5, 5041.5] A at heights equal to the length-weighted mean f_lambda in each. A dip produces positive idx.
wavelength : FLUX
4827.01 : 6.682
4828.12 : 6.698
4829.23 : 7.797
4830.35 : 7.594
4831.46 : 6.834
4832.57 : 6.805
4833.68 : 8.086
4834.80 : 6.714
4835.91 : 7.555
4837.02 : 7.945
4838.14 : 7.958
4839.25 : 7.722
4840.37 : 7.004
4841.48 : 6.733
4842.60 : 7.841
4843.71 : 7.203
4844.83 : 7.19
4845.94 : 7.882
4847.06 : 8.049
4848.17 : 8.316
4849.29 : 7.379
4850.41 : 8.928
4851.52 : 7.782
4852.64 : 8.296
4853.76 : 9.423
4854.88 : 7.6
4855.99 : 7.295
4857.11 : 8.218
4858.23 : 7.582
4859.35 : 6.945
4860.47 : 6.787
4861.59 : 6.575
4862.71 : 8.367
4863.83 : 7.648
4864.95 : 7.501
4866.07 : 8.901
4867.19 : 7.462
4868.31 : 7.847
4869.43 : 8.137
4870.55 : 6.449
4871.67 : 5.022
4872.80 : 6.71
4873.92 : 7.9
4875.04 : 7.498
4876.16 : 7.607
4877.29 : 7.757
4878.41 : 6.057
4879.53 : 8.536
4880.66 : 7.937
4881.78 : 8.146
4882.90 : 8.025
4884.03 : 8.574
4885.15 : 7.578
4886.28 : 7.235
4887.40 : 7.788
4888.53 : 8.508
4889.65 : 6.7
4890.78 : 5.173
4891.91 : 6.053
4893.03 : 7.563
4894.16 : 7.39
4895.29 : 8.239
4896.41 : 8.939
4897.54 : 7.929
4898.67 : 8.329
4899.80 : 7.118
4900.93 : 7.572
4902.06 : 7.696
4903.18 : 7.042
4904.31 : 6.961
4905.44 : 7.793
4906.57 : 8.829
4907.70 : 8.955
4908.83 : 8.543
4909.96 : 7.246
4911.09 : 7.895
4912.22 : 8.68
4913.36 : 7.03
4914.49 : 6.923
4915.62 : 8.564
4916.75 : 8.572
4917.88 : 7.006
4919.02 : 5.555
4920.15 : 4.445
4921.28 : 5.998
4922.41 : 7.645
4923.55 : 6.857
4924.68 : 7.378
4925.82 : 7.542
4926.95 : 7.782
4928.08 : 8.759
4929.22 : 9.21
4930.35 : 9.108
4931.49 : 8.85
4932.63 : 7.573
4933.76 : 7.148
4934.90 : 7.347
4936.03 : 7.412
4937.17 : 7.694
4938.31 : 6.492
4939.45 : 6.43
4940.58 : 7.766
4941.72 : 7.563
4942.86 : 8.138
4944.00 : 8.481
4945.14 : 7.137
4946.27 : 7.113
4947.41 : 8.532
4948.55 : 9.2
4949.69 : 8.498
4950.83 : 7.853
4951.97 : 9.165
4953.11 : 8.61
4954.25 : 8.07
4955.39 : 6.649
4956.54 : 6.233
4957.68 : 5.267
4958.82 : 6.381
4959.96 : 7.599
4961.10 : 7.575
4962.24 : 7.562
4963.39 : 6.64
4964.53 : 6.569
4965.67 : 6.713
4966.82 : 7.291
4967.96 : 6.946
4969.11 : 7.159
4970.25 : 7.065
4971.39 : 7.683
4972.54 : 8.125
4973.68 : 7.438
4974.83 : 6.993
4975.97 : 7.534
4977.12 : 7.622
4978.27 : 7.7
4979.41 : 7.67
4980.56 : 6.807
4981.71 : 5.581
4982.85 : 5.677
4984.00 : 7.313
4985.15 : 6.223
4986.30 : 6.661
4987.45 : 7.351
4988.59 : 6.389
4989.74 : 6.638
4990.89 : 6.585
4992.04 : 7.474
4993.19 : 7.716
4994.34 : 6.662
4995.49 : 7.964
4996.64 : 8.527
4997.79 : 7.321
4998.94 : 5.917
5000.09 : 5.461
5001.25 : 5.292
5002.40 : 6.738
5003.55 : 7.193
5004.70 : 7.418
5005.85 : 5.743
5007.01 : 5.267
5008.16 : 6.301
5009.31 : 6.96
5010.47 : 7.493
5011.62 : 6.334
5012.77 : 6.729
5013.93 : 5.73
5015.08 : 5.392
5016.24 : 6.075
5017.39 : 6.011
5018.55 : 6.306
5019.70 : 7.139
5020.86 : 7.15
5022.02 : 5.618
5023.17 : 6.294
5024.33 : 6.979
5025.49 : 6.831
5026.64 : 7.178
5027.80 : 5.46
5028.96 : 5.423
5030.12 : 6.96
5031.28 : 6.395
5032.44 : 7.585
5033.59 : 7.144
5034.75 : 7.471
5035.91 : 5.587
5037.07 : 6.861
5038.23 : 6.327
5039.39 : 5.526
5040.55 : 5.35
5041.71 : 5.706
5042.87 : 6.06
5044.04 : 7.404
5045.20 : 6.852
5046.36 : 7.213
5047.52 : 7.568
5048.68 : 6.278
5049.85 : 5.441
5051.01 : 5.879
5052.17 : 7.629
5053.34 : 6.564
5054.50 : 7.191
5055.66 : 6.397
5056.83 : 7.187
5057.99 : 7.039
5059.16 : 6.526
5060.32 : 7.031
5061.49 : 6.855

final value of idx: -2.9 A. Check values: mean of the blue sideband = 7.59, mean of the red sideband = 6.46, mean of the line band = 7.45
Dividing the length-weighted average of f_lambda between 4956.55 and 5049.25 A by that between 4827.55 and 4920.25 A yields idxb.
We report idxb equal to 0.89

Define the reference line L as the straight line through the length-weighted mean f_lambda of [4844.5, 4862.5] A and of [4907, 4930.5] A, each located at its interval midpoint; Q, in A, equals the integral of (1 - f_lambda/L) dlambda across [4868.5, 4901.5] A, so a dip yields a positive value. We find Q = 0.9 A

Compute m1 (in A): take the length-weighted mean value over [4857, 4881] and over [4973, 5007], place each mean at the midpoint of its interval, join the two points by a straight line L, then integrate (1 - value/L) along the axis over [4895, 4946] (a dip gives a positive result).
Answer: -3.32 A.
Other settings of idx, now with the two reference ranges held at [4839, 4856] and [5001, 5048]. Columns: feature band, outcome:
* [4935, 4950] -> -1.3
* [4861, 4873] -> 0.5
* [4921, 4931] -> -0.9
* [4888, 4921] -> -0.4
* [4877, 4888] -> -0.3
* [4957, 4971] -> 0.1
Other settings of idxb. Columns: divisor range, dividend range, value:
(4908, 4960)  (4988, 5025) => 0.87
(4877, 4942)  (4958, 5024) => 0.90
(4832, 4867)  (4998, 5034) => 0.83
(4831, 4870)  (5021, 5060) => 0.85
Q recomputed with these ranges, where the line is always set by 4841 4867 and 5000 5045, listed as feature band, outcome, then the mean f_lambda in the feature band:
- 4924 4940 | -1.4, 7.76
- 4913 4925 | 0.6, 6.9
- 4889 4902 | 0.1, 7.38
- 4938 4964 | -2.1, 7.53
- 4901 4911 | -0.7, 7.87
